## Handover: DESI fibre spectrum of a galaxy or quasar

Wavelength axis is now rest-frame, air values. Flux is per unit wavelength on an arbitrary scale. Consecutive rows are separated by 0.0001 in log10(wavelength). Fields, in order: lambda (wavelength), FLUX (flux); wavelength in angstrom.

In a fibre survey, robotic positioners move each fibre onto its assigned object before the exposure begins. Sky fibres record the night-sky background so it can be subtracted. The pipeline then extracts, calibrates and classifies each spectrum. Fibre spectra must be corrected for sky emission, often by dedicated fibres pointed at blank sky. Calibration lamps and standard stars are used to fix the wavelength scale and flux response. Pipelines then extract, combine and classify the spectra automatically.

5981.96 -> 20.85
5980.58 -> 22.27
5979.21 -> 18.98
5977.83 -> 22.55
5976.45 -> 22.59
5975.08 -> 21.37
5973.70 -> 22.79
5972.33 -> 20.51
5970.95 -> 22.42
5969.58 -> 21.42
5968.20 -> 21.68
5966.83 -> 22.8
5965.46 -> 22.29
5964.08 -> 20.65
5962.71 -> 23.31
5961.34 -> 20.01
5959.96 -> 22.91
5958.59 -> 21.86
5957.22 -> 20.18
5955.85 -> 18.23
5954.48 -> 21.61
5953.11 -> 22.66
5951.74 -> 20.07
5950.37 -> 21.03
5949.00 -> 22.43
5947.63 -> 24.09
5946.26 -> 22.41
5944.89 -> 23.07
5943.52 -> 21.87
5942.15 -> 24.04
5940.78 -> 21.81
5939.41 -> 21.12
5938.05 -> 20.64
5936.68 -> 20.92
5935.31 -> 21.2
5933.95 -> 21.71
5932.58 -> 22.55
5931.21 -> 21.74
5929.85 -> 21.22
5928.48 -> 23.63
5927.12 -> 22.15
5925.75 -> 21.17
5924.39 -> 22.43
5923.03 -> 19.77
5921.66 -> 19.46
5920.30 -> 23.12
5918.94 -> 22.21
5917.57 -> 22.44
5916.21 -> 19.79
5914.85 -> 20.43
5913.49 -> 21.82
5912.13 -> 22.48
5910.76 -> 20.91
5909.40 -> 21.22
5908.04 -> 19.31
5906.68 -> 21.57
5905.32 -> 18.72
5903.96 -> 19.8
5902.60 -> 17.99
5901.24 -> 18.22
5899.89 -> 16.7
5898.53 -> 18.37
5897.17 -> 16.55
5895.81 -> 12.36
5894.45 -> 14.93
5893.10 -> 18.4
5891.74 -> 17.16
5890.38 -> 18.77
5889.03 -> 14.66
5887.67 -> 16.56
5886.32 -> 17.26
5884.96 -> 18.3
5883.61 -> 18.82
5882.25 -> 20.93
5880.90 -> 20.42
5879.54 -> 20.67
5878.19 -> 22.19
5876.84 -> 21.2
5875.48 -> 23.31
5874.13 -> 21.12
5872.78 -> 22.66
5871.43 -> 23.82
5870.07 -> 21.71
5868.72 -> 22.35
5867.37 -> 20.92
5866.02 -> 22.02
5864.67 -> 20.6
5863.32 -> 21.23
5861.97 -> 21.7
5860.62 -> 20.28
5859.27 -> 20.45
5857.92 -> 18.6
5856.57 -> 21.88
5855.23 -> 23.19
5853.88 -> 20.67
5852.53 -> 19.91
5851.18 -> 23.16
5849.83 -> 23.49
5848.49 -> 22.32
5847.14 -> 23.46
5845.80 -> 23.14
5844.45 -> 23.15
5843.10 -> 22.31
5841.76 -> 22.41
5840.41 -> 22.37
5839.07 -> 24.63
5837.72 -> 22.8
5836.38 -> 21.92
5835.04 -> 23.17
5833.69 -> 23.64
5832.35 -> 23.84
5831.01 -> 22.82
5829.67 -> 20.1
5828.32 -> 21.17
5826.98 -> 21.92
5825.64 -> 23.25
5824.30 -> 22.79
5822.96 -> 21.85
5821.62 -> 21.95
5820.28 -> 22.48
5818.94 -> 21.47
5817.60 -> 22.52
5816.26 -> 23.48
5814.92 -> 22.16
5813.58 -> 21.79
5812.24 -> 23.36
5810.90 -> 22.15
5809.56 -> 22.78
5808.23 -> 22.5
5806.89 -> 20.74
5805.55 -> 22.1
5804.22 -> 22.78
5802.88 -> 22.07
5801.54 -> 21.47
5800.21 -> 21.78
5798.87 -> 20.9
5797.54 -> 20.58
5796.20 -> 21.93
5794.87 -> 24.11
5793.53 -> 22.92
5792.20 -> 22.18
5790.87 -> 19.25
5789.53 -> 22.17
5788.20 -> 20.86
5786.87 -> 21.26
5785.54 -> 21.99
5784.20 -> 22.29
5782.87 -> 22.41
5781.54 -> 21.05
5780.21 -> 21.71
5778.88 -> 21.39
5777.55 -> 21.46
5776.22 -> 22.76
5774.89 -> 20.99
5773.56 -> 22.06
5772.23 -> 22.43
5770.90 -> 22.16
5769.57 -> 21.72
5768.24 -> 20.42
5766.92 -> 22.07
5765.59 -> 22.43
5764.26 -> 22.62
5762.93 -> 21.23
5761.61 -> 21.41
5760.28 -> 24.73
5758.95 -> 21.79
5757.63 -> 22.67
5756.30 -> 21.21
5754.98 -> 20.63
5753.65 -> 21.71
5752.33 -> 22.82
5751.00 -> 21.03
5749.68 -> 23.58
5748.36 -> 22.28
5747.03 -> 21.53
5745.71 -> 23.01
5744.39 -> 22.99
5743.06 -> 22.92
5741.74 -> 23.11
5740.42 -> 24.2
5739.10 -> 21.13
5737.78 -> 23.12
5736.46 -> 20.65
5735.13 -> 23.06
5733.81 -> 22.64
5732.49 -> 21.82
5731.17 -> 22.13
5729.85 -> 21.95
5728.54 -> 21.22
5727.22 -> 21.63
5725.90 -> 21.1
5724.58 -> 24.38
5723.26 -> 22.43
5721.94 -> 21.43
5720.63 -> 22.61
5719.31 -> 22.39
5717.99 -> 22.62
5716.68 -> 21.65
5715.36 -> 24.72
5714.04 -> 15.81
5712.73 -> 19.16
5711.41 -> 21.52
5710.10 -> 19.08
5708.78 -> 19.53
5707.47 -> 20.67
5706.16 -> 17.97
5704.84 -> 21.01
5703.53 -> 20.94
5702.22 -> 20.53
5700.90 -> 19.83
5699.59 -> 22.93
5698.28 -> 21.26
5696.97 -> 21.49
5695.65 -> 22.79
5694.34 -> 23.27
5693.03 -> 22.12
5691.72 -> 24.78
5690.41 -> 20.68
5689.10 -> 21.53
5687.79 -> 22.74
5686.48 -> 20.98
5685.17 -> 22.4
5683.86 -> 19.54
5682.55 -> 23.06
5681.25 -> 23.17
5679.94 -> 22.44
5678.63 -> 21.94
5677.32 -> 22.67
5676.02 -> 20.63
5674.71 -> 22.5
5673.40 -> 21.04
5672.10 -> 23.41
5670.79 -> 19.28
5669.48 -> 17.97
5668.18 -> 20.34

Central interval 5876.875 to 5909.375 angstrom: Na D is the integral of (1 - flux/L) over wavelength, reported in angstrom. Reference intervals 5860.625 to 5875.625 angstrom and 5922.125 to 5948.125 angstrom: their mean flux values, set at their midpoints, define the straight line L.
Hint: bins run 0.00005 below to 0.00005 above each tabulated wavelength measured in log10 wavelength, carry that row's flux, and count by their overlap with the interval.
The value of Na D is 5.3 angstrom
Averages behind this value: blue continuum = 21.8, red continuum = 21.9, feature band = 18.3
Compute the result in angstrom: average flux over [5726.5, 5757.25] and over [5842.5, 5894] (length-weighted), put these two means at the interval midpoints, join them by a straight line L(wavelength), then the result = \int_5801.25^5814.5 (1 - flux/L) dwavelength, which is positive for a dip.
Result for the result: -0.4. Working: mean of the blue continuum 22.2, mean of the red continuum 20.8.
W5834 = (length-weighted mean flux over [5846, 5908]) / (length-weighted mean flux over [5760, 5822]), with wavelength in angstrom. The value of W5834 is 0.91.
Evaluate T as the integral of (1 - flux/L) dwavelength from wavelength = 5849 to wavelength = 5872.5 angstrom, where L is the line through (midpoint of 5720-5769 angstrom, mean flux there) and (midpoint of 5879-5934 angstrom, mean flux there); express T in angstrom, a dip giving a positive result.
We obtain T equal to -1.4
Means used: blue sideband 22.2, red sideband 19.7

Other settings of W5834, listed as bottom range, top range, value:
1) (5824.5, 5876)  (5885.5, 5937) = 0.89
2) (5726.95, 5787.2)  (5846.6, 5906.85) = 0.90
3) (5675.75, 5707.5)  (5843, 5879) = 1.01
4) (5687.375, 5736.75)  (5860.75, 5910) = 0.91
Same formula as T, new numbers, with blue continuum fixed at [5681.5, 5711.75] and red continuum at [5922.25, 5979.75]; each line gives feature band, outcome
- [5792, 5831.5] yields -1.1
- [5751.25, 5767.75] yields -0.5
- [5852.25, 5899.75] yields 4.0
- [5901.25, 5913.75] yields 0.8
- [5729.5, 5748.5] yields -0.9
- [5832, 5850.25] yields -1.2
